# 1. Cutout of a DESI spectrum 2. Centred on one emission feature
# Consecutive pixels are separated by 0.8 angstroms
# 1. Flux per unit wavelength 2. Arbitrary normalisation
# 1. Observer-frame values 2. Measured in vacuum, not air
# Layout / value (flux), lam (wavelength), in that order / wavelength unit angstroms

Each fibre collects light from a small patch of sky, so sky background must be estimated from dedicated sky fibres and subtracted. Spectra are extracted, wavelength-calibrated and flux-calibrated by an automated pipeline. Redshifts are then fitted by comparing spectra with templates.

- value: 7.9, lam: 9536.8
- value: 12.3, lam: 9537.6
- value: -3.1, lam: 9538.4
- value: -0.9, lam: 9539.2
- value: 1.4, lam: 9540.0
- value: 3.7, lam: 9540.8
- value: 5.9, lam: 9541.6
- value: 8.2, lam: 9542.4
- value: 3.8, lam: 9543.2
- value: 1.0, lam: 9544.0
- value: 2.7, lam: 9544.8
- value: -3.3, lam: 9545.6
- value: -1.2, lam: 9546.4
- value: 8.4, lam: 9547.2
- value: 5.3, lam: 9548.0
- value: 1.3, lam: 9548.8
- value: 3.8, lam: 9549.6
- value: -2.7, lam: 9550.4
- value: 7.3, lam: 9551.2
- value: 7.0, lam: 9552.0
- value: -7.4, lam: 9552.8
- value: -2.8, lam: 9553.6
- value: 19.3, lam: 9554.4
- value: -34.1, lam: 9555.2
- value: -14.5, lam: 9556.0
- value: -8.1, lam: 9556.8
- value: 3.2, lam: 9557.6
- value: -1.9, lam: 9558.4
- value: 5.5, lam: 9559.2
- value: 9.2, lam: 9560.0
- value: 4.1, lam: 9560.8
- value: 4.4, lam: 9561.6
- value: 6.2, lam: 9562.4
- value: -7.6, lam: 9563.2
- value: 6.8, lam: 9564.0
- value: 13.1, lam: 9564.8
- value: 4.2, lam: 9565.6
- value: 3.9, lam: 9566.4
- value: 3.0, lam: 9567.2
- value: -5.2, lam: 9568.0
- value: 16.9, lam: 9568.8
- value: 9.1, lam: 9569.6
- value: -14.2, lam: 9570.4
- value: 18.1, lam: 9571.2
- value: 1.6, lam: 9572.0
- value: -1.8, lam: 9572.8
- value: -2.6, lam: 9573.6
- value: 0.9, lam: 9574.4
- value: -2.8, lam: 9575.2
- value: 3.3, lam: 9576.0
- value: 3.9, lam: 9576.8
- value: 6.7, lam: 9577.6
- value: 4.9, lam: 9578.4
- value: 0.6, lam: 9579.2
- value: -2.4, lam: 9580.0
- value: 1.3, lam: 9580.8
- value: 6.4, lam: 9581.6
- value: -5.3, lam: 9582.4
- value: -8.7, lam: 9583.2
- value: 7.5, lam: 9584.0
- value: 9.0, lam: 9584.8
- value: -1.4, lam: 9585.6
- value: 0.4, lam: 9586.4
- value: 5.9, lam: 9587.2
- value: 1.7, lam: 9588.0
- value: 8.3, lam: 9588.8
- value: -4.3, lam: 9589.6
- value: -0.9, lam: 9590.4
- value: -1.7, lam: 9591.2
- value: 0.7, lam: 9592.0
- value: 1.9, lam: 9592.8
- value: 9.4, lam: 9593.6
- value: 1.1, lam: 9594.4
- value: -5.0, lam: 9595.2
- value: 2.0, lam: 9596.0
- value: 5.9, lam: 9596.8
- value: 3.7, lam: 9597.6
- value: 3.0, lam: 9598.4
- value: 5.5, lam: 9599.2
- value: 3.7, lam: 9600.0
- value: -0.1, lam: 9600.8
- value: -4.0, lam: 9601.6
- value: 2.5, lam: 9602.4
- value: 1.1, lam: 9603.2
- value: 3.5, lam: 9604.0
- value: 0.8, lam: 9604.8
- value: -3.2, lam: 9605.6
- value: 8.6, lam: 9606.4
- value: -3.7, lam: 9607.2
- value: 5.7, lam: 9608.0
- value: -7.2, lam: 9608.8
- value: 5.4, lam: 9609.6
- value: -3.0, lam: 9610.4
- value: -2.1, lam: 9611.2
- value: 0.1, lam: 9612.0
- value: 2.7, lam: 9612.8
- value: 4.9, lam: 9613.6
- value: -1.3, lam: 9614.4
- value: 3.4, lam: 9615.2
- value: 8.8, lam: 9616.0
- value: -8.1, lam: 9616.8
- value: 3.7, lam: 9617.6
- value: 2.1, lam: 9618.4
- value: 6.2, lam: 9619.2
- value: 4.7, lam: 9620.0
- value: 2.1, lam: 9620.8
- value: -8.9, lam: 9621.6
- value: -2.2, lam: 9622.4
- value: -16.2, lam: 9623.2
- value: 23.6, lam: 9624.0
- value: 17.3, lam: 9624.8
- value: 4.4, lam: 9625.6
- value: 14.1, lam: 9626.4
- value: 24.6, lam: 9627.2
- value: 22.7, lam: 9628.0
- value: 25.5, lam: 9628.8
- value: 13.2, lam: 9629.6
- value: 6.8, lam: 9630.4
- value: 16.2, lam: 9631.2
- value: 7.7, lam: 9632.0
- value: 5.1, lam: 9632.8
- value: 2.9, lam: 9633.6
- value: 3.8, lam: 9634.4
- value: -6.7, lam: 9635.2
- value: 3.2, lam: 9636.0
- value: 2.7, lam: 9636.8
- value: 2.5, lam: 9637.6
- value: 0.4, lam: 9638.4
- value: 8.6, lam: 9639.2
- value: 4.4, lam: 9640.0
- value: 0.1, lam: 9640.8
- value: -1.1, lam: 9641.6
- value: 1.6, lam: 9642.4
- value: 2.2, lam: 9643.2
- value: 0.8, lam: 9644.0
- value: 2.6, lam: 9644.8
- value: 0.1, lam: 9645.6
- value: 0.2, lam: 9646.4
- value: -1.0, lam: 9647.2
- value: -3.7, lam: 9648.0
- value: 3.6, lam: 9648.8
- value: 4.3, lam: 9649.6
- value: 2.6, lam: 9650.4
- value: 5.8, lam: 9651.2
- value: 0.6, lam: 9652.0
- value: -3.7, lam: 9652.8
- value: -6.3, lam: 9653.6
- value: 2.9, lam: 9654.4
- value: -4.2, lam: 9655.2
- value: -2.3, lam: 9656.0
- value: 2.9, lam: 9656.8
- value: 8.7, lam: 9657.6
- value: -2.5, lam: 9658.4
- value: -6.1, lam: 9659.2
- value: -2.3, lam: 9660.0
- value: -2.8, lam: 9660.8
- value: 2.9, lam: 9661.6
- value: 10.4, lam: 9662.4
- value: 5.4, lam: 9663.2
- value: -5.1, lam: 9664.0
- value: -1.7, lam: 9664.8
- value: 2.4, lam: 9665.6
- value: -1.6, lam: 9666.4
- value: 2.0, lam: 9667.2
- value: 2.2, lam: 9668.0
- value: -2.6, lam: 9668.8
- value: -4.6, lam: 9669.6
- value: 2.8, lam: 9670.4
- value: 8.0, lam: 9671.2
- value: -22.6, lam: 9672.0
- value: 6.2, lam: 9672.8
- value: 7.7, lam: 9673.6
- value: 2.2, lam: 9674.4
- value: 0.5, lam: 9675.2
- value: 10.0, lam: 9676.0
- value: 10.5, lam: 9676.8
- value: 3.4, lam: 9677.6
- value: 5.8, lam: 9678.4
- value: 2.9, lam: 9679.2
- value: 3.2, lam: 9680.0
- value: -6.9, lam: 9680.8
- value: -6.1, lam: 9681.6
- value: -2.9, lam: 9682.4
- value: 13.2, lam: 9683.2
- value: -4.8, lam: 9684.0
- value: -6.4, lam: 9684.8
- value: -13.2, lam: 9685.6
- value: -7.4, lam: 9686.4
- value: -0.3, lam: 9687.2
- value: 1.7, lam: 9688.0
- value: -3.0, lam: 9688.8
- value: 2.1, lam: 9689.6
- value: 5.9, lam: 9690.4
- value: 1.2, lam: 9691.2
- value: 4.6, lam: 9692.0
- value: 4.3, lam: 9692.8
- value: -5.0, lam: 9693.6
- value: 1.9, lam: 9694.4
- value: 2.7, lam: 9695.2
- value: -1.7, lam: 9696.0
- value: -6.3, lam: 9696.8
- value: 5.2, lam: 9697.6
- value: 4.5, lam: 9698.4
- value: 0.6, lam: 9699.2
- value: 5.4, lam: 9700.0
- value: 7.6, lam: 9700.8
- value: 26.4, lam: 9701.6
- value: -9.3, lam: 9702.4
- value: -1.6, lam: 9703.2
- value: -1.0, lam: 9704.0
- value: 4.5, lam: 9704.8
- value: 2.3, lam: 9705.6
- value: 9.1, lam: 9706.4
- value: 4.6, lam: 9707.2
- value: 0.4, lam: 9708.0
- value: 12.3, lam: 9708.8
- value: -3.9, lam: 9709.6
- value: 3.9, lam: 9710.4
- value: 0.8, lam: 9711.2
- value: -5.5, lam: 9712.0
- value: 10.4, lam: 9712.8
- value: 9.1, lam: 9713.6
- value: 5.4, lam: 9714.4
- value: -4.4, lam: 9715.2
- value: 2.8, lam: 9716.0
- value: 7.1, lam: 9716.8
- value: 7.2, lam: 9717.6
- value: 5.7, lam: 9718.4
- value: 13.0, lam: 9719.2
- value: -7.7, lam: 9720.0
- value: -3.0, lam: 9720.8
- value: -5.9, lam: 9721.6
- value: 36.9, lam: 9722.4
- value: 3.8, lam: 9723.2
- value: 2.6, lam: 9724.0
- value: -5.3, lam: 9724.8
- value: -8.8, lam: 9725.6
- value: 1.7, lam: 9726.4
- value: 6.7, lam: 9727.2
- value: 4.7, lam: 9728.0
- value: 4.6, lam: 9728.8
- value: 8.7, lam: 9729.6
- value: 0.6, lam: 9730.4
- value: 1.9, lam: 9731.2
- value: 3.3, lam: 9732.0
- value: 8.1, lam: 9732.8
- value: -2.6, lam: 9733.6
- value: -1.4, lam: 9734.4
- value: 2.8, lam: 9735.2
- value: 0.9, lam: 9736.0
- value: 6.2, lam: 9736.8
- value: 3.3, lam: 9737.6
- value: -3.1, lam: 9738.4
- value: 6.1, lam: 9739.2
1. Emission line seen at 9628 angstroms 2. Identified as [O III] 5007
